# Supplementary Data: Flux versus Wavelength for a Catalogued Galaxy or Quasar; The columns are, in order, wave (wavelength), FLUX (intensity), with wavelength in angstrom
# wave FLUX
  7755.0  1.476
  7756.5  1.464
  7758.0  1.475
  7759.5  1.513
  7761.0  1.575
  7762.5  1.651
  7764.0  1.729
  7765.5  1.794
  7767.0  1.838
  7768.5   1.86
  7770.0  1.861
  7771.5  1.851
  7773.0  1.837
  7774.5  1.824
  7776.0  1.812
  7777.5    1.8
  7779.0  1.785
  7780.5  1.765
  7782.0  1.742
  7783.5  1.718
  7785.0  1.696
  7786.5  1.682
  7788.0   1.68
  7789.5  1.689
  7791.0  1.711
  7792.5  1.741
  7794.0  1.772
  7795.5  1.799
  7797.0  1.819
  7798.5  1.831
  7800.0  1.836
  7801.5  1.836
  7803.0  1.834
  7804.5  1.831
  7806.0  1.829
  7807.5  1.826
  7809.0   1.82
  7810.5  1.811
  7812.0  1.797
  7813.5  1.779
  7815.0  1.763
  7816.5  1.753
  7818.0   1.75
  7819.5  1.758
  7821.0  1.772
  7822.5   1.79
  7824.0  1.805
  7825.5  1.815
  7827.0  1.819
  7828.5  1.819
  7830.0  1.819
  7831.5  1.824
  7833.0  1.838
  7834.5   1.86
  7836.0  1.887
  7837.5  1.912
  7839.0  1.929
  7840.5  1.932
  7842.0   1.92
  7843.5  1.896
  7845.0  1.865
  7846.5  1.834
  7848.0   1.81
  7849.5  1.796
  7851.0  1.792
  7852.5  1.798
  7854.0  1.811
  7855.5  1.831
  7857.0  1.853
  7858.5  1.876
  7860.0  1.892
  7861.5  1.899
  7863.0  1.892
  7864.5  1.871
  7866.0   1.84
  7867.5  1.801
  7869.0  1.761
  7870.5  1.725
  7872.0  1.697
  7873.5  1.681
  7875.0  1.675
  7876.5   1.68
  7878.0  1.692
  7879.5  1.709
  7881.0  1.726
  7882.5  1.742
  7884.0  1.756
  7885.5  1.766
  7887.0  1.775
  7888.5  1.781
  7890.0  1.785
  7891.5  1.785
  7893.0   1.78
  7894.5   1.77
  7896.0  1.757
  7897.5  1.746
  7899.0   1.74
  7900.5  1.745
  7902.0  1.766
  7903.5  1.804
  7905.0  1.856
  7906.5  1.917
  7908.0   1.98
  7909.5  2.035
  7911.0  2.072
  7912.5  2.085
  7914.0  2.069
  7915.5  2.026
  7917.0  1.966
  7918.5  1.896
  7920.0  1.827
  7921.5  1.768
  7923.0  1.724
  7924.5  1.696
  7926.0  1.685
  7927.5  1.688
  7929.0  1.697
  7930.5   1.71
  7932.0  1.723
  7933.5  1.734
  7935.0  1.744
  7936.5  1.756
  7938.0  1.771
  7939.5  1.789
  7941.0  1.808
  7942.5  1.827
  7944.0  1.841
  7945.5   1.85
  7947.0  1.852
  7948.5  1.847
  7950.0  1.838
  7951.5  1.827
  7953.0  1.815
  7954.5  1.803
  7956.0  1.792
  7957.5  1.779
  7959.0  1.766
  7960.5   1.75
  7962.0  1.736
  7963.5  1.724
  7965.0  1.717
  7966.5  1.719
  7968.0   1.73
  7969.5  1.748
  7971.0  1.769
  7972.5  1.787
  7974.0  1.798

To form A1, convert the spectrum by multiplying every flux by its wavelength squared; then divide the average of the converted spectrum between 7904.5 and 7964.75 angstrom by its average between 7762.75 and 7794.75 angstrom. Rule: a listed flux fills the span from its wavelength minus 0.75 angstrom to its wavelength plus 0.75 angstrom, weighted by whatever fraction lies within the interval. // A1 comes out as 1.1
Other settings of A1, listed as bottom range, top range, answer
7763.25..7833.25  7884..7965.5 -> 1.04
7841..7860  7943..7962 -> 1.01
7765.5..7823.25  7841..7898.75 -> 1.02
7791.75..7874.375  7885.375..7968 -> 1.02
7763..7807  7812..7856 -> 1.04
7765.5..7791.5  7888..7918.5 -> 1.09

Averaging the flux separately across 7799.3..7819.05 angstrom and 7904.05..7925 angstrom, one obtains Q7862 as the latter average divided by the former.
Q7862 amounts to 1.07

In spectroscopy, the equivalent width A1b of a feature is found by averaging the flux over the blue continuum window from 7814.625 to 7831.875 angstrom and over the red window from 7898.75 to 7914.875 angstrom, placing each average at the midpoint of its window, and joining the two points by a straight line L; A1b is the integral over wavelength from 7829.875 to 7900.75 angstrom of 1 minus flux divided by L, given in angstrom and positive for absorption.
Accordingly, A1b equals 2.0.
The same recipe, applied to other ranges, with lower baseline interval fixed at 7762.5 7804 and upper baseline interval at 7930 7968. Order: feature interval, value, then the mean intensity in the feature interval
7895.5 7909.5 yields -0.35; 1.83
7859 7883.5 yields 0.16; 1.77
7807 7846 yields -1.06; 1.83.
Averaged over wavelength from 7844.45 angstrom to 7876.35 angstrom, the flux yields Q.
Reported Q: 1.81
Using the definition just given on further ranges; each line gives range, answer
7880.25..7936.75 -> 1.81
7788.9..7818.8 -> 1.79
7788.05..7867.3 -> 1.82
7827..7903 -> 1.8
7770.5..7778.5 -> 1.82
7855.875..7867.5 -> 1.87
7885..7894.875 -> 1.78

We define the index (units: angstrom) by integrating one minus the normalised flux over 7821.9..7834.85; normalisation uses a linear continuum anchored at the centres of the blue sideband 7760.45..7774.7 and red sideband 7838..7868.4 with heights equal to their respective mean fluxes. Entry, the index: 0.1 angstrom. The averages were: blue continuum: 1.78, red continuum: 1.86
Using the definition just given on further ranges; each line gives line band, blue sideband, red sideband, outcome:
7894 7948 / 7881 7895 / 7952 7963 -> -1.6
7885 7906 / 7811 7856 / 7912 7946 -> 0.4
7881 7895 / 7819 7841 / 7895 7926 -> 0.7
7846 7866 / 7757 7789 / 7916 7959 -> -0.9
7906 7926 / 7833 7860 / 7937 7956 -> -0.9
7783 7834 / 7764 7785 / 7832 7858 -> 1.2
